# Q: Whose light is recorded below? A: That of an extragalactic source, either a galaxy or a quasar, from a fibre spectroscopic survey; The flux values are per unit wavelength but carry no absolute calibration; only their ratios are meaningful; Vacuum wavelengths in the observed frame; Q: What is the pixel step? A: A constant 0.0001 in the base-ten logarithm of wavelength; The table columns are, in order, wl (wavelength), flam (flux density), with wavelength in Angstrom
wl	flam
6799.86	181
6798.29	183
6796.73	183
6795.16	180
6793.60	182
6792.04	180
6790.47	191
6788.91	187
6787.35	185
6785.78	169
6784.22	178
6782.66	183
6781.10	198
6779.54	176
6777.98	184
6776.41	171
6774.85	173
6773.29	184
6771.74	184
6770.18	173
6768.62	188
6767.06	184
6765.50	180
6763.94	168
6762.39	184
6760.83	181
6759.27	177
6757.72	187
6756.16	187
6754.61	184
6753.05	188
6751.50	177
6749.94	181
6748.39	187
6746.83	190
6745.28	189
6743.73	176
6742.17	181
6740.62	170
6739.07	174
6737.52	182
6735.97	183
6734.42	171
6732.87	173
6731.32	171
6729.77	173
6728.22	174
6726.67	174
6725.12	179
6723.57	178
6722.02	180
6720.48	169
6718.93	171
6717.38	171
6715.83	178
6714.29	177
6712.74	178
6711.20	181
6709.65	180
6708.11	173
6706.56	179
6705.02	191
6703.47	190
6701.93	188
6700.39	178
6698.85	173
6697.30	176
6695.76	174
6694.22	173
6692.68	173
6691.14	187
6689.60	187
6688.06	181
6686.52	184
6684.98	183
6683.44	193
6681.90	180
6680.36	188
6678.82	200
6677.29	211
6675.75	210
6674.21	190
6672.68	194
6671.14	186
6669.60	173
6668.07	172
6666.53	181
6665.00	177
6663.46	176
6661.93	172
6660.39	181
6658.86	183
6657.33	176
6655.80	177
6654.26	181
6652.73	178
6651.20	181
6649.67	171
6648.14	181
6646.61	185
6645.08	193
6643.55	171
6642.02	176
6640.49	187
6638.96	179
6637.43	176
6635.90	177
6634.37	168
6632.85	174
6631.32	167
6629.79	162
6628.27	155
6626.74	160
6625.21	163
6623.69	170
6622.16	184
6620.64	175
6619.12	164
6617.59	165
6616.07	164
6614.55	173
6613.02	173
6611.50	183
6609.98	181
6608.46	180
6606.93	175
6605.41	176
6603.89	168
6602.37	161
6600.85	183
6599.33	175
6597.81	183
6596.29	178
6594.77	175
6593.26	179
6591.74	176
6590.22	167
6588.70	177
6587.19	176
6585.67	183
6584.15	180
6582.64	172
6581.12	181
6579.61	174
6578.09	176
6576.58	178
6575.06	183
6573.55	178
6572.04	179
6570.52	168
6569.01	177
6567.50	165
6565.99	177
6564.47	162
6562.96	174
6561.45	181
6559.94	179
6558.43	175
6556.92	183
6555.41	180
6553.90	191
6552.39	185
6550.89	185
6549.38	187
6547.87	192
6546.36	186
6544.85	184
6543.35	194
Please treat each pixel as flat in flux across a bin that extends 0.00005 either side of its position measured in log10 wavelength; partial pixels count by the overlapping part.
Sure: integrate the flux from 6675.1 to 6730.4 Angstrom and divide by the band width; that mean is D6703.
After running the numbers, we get 181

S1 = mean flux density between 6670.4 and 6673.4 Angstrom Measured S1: 190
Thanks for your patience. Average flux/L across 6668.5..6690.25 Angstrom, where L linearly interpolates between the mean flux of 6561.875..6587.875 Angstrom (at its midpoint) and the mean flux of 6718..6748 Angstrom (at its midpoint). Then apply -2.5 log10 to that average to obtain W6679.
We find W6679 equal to -0.08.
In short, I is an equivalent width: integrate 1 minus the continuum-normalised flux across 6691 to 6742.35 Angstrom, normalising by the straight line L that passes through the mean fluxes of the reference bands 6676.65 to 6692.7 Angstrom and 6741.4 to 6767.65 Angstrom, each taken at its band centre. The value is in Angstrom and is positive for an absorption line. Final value 2.4 Angstrom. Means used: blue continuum 188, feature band 177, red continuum 182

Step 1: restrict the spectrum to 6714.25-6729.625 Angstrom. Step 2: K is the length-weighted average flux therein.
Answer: 175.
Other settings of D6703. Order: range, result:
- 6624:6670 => 175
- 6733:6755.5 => 181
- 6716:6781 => 179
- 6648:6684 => 184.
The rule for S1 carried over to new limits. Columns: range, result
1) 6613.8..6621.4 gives 168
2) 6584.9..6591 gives 176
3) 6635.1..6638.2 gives 176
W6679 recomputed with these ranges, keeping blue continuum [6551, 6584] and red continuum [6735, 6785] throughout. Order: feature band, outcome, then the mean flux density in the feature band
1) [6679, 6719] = 0.00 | 181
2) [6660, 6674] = 0.00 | 179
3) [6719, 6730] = 0.03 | 175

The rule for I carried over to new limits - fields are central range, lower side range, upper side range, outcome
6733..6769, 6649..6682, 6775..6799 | 0.25 Angstrom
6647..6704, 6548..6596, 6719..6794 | -1.19 Angstrom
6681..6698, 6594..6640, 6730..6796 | -0.44 Angstrom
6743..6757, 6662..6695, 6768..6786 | -0.20 Angstrom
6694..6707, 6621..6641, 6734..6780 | -0.32 Angstrom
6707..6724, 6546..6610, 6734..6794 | 0.40 Angstrom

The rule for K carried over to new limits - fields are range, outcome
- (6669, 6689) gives 190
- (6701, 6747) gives 178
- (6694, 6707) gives 181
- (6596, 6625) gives 174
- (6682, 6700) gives 180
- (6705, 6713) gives 180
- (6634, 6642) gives 178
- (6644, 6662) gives 180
